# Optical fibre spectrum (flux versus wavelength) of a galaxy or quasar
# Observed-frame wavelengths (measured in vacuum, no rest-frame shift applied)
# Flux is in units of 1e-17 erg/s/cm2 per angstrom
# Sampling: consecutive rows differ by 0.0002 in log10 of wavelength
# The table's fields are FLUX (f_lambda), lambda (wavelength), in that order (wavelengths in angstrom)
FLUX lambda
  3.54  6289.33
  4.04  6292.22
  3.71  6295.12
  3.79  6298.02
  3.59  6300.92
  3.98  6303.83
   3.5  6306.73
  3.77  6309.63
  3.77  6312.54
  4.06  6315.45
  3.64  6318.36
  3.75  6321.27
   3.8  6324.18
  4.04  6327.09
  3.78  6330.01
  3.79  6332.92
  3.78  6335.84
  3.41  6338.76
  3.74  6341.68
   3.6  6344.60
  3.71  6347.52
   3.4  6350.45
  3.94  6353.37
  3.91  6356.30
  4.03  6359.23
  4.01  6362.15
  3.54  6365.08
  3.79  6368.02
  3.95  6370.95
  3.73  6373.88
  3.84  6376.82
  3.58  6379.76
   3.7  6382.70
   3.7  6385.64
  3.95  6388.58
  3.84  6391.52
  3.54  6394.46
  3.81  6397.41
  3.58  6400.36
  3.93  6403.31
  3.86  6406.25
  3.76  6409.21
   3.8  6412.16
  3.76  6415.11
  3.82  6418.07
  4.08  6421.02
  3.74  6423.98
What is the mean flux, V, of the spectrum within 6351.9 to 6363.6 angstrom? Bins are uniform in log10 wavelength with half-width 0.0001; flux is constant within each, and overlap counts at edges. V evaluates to 3.97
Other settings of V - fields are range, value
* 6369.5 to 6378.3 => 3.84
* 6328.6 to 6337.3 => 3.78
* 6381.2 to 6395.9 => 3.75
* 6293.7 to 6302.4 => 3.69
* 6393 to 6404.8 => 3.72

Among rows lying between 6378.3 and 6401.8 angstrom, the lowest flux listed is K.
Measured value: 3.54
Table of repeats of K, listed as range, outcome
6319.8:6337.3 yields 3.75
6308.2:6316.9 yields 3.77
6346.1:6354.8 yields 3.4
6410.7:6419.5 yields 3.76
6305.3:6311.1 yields 3.5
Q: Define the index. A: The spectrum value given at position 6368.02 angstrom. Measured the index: 3.79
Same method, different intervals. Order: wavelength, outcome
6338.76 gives 3.41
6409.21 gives 3.76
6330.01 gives 3.78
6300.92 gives 3.59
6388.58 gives 3.95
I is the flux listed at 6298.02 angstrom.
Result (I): 3.79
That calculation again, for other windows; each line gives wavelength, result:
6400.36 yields 3.58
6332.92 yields 3.79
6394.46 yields 3.54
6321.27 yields 3.75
